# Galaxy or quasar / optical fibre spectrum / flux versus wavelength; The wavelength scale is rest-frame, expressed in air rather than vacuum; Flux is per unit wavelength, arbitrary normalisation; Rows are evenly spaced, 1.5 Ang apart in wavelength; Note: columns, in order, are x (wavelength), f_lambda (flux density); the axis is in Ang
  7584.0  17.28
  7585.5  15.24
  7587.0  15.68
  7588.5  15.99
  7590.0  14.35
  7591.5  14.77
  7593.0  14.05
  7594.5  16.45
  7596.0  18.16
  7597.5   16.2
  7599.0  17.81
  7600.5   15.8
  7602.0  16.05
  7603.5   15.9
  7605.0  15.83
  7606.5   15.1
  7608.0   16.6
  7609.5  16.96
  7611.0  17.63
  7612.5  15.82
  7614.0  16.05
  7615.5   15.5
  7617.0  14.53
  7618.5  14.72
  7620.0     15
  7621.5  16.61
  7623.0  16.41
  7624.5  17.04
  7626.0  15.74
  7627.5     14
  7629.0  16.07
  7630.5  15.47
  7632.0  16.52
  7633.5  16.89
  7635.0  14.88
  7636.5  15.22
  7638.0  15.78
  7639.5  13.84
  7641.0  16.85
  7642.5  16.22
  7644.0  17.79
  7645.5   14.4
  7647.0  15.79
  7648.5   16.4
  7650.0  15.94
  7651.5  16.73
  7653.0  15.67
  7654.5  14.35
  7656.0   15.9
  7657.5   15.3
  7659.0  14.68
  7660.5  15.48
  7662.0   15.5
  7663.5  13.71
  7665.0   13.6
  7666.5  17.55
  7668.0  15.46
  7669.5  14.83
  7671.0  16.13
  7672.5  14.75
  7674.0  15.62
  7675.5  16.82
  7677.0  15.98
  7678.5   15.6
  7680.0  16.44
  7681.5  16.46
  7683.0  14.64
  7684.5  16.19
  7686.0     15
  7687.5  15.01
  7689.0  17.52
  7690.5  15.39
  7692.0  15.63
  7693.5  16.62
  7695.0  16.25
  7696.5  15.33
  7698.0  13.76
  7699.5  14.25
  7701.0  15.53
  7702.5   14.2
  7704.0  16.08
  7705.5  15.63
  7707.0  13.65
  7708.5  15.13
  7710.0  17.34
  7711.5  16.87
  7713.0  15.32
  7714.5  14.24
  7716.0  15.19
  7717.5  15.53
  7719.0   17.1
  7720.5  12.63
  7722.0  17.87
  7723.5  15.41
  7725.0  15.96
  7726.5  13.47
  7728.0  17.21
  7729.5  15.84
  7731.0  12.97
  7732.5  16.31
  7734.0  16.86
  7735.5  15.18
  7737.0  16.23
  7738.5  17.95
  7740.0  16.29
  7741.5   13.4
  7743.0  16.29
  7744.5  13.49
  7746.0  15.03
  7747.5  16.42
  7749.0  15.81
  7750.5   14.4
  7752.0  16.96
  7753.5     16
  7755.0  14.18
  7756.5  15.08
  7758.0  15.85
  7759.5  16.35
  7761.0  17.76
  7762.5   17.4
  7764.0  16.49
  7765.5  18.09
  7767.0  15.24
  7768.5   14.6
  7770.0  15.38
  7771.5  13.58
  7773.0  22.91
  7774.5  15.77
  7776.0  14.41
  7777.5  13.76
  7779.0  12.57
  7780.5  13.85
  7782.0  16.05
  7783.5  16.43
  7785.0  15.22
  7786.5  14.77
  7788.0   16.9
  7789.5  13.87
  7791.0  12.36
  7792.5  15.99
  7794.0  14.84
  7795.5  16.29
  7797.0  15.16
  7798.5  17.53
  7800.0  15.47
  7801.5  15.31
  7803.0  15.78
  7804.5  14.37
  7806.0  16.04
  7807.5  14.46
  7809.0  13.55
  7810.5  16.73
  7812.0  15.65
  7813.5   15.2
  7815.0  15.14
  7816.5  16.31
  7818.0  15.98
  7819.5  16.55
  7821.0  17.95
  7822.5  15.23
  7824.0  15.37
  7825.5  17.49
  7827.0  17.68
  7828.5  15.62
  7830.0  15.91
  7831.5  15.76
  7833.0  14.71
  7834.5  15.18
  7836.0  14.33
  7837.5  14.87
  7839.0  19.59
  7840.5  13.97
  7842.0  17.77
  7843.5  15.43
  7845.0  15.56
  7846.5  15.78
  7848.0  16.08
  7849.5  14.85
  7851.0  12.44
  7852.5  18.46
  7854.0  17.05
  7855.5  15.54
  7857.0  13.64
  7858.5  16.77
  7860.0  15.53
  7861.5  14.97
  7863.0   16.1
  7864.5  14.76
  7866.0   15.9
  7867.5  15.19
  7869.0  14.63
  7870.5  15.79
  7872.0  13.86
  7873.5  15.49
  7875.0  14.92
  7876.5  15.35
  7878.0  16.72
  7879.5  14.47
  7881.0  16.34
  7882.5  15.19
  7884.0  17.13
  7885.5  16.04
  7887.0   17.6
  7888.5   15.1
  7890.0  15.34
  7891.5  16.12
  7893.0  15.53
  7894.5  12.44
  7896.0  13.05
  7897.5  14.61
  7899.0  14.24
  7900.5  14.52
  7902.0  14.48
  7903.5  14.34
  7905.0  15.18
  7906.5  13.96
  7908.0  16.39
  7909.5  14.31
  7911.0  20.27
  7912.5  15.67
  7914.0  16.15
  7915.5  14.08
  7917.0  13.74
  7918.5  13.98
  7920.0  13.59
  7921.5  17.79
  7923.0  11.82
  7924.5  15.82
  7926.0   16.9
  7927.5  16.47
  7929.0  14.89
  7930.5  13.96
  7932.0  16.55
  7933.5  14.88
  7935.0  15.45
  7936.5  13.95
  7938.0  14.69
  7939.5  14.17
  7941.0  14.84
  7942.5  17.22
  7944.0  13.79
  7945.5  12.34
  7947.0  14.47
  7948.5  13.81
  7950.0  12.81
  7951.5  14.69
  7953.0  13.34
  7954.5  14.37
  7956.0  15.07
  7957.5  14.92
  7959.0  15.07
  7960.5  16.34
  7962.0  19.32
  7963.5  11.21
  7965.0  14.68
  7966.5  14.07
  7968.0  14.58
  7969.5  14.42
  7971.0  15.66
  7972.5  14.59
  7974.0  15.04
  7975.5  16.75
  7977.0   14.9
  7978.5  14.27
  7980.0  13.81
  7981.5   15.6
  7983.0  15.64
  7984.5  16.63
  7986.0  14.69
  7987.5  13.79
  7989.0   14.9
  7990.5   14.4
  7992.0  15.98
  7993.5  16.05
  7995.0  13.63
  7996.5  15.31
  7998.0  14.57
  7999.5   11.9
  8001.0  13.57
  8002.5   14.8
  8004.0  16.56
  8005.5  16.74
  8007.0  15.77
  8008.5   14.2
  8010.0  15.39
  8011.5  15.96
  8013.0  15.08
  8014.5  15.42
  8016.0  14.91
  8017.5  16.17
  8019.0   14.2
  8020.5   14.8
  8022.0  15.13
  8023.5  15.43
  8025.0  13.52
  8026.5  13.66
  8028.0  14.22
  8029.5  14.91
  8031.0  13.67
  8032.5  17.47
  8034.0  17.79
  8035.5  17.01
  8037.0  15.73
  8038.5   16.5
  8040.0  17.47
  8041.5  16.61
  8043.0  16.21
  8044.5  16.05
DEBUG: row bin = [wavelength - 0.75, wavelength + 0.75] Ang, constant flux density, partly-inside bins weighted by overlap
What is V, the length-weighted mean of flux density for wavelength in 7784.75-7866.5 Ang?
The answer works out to 15.6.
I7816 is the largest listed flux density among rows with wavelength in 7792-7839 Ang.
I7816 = 19.59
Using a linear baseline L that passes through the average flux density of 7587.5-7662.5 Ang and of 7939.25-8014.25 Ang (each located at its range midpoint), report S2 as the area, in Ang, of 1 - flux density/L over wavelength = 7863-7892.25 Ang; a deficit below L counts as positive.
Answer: -0.92 Ang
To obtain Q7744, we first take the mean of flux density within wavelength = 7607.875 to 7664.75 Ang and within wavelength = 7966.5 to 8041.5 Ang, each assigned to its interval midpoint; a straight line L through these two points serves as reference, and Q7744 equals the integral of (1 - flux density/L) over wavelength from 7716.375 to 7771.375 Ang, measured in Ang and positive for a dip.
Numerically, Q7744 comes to -0.6 Ang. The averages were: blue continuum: 15.7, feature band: 15.7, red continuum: 15.2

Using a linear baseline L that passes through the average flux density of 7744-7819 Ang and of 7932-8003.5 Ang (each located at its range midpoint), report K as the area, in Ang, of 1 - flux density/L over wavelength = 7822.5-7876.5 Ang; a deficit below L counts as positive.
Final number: -1.3 Ang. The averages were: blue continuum 15.5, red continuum 14.7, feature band 15.6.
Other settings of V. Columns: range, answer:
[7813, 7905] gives 15.5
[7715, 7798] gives 15.6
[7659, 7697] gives 15.6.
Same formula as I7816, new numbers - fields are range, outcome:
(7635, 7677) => 17.79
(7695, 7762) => 17.95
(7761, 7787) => 22.91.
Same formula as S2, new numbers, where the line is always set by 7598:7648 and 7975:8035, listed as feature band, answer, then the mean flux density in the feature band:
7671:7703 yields 0.3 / 15.6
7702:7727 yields 0.5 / 15.4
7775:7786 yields 0.6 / 14.6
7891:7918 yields 0.6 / 14.9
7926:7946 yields 0.3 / 15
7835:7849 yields -0.4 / 15.9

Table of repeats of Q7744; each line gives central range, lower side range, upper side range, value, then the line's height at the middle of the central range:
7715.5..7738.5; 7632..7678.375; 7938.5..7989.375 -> -0.37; 15.4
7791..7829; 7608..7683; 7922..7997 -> -1.22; 15.3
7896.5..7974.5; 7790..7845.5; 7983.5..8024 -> 2.10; 15.3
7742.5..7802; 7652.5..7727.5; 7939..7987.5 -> -1.34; 15.3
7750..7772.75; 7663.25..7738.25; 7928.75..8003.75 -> -0.93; 15.4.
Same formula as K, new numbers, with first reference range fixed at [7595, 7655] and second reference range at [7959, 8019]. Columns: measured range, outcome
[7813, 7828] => -0.80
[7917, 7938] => 0.25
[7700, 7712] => 0.20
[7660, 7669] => 0.38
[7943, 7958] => 1.13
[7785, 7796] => 0.40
